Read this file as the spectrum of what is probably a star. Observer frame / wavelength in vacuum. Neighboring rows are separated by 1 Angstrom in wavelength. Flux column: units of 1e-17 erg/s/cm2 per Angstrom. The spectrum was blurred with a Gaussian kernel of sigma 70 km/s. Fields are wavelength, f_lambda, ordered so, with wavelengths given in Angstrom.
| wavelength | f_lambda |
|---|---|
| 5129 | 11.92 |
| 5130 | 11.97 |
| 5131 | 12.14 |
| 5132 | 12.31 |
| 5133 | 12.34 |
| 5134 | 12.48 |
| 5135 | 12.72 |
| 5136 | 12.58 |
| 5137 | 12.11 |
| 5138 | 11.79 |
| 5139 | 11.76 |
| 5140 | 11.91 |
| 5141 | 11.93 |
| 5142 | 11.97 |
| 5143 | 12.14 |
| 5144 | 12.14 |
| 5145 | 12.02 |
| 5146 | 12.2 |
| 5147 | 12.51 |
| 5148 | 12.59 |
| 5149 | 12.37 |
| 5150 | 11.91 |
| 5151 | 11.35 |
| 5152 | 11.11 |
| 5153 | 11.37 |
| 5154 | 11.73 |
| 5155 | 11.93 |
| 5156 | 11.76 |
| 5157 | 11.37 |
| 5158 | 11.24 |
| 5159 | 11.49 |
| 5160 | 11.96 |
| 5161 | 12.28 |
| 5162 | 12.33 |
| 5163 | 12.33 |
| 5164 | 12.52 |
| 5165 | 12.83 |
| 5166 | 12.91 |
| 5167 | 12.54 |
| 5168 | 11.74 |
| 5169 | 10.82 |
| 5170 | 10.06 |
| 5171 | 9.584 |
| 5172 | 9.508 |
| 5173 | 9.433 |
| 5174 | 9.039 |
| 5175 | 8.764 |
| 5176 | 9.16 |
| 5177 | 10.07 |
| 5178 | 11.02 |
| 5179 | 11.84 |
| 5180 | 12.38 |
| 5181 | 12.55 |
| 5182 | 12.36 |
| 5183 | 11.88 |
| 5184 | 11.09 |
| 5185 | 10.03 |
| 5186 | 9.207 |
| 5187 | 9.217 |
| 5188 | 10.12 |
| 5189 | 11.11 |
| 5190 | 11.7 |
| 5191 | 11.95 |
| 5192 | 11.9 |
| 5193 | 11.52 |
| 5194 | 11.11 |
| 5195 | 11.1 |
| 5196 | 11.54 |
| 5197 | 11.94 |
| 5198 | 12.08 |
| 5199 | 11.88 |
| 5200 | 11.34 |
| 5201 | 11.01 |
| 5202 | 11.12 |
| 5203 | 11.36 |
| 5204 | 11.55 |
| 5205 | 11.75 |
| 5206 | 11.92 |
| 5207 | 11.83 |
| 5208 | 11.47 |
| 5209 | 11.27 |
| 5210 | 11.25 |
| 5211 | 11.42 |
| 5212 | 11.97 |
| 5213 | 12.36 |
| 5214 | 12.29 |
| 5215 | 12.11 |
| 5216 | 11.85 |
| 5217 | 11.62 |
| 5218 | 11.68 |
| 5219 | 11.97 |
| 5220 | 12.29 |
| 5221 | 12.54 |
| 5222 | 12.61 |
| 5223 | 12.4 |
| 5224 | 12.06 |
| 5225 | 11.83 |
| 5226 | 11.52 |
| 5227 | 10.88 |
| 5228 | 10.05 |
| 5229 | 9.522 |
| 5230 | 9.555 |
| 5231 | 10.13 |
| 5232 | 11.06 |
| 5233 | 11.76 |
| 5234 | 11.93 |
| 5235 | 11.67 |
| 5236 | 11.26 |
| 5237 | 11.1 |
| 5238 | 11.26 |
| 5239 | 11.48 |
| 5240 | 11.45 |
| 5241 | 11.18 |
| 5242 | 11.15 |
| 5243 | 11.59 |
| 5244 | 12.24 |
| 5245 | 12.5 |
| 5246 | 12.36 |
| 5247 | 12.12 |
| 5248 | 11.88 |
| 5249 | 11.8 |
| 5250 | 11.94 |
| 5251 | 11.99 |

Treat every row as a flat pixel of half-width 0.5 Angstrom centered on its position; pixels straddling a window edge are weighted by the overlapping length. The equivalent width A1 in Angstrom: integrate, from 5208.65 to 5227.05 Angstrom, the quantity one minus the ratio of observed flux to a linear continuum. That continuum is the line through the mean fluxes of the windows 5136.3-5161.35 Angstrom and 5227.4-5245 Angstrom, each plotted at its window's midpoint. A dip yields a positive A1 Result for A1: -1.0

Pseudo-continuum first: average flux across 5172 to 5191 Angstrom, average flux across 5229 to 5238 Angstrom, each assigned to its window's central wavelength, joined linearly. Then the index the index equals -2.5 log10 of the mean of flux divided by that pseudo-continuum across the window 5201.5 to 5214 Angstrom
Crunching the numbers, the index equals -0.08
